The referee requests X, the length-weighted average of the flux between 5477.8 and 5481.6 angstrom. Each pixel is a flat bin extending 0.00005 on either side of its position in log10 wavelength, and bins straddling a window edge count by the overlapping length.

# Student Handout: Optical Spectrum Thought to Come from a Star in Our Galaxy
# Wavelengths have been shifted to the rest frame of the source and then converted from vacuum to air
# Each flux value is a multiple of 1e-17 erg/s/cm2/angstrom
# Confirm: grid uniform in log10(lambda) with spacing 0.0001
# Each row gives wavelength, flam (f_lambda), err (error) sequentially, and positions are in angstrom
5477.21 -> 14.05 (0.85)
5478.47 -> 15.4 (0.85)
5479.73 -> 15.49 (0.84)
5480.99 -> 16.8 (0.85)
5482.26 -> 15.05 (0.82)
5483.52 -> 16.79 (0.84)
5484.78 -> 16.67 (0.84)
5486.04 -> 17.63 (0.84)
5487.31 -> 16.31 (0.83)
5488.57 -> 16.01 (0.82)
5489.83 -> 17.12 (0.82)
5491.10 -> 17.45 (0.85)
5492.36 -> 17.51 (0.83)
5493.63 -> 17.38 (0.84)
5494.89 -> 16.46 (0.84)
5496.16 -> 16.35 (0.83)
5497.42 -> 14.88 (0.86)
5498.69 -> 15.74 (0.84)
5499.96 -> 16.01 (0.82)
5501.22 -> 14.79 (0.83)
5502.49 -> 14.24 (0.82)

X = 15.9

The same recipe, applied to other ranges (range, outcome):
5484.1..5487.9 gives 16.9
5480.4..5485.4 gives 16.3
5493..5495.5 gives 17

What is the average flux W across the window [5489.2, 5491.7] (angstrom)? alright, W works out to 17.3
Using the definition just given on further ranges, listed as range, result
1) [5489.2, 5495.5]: 17.2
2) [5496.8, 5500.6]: 15.5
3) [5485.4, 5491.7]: 16.9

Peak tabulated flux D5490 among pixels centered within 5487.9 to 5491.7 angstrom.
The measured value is 17.45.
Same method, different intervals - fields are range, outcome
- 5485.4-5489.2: 17.63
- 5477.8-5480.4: 15.49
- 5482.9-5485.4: 16.79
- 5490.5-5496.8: 17.51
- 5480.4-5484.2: 16.8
